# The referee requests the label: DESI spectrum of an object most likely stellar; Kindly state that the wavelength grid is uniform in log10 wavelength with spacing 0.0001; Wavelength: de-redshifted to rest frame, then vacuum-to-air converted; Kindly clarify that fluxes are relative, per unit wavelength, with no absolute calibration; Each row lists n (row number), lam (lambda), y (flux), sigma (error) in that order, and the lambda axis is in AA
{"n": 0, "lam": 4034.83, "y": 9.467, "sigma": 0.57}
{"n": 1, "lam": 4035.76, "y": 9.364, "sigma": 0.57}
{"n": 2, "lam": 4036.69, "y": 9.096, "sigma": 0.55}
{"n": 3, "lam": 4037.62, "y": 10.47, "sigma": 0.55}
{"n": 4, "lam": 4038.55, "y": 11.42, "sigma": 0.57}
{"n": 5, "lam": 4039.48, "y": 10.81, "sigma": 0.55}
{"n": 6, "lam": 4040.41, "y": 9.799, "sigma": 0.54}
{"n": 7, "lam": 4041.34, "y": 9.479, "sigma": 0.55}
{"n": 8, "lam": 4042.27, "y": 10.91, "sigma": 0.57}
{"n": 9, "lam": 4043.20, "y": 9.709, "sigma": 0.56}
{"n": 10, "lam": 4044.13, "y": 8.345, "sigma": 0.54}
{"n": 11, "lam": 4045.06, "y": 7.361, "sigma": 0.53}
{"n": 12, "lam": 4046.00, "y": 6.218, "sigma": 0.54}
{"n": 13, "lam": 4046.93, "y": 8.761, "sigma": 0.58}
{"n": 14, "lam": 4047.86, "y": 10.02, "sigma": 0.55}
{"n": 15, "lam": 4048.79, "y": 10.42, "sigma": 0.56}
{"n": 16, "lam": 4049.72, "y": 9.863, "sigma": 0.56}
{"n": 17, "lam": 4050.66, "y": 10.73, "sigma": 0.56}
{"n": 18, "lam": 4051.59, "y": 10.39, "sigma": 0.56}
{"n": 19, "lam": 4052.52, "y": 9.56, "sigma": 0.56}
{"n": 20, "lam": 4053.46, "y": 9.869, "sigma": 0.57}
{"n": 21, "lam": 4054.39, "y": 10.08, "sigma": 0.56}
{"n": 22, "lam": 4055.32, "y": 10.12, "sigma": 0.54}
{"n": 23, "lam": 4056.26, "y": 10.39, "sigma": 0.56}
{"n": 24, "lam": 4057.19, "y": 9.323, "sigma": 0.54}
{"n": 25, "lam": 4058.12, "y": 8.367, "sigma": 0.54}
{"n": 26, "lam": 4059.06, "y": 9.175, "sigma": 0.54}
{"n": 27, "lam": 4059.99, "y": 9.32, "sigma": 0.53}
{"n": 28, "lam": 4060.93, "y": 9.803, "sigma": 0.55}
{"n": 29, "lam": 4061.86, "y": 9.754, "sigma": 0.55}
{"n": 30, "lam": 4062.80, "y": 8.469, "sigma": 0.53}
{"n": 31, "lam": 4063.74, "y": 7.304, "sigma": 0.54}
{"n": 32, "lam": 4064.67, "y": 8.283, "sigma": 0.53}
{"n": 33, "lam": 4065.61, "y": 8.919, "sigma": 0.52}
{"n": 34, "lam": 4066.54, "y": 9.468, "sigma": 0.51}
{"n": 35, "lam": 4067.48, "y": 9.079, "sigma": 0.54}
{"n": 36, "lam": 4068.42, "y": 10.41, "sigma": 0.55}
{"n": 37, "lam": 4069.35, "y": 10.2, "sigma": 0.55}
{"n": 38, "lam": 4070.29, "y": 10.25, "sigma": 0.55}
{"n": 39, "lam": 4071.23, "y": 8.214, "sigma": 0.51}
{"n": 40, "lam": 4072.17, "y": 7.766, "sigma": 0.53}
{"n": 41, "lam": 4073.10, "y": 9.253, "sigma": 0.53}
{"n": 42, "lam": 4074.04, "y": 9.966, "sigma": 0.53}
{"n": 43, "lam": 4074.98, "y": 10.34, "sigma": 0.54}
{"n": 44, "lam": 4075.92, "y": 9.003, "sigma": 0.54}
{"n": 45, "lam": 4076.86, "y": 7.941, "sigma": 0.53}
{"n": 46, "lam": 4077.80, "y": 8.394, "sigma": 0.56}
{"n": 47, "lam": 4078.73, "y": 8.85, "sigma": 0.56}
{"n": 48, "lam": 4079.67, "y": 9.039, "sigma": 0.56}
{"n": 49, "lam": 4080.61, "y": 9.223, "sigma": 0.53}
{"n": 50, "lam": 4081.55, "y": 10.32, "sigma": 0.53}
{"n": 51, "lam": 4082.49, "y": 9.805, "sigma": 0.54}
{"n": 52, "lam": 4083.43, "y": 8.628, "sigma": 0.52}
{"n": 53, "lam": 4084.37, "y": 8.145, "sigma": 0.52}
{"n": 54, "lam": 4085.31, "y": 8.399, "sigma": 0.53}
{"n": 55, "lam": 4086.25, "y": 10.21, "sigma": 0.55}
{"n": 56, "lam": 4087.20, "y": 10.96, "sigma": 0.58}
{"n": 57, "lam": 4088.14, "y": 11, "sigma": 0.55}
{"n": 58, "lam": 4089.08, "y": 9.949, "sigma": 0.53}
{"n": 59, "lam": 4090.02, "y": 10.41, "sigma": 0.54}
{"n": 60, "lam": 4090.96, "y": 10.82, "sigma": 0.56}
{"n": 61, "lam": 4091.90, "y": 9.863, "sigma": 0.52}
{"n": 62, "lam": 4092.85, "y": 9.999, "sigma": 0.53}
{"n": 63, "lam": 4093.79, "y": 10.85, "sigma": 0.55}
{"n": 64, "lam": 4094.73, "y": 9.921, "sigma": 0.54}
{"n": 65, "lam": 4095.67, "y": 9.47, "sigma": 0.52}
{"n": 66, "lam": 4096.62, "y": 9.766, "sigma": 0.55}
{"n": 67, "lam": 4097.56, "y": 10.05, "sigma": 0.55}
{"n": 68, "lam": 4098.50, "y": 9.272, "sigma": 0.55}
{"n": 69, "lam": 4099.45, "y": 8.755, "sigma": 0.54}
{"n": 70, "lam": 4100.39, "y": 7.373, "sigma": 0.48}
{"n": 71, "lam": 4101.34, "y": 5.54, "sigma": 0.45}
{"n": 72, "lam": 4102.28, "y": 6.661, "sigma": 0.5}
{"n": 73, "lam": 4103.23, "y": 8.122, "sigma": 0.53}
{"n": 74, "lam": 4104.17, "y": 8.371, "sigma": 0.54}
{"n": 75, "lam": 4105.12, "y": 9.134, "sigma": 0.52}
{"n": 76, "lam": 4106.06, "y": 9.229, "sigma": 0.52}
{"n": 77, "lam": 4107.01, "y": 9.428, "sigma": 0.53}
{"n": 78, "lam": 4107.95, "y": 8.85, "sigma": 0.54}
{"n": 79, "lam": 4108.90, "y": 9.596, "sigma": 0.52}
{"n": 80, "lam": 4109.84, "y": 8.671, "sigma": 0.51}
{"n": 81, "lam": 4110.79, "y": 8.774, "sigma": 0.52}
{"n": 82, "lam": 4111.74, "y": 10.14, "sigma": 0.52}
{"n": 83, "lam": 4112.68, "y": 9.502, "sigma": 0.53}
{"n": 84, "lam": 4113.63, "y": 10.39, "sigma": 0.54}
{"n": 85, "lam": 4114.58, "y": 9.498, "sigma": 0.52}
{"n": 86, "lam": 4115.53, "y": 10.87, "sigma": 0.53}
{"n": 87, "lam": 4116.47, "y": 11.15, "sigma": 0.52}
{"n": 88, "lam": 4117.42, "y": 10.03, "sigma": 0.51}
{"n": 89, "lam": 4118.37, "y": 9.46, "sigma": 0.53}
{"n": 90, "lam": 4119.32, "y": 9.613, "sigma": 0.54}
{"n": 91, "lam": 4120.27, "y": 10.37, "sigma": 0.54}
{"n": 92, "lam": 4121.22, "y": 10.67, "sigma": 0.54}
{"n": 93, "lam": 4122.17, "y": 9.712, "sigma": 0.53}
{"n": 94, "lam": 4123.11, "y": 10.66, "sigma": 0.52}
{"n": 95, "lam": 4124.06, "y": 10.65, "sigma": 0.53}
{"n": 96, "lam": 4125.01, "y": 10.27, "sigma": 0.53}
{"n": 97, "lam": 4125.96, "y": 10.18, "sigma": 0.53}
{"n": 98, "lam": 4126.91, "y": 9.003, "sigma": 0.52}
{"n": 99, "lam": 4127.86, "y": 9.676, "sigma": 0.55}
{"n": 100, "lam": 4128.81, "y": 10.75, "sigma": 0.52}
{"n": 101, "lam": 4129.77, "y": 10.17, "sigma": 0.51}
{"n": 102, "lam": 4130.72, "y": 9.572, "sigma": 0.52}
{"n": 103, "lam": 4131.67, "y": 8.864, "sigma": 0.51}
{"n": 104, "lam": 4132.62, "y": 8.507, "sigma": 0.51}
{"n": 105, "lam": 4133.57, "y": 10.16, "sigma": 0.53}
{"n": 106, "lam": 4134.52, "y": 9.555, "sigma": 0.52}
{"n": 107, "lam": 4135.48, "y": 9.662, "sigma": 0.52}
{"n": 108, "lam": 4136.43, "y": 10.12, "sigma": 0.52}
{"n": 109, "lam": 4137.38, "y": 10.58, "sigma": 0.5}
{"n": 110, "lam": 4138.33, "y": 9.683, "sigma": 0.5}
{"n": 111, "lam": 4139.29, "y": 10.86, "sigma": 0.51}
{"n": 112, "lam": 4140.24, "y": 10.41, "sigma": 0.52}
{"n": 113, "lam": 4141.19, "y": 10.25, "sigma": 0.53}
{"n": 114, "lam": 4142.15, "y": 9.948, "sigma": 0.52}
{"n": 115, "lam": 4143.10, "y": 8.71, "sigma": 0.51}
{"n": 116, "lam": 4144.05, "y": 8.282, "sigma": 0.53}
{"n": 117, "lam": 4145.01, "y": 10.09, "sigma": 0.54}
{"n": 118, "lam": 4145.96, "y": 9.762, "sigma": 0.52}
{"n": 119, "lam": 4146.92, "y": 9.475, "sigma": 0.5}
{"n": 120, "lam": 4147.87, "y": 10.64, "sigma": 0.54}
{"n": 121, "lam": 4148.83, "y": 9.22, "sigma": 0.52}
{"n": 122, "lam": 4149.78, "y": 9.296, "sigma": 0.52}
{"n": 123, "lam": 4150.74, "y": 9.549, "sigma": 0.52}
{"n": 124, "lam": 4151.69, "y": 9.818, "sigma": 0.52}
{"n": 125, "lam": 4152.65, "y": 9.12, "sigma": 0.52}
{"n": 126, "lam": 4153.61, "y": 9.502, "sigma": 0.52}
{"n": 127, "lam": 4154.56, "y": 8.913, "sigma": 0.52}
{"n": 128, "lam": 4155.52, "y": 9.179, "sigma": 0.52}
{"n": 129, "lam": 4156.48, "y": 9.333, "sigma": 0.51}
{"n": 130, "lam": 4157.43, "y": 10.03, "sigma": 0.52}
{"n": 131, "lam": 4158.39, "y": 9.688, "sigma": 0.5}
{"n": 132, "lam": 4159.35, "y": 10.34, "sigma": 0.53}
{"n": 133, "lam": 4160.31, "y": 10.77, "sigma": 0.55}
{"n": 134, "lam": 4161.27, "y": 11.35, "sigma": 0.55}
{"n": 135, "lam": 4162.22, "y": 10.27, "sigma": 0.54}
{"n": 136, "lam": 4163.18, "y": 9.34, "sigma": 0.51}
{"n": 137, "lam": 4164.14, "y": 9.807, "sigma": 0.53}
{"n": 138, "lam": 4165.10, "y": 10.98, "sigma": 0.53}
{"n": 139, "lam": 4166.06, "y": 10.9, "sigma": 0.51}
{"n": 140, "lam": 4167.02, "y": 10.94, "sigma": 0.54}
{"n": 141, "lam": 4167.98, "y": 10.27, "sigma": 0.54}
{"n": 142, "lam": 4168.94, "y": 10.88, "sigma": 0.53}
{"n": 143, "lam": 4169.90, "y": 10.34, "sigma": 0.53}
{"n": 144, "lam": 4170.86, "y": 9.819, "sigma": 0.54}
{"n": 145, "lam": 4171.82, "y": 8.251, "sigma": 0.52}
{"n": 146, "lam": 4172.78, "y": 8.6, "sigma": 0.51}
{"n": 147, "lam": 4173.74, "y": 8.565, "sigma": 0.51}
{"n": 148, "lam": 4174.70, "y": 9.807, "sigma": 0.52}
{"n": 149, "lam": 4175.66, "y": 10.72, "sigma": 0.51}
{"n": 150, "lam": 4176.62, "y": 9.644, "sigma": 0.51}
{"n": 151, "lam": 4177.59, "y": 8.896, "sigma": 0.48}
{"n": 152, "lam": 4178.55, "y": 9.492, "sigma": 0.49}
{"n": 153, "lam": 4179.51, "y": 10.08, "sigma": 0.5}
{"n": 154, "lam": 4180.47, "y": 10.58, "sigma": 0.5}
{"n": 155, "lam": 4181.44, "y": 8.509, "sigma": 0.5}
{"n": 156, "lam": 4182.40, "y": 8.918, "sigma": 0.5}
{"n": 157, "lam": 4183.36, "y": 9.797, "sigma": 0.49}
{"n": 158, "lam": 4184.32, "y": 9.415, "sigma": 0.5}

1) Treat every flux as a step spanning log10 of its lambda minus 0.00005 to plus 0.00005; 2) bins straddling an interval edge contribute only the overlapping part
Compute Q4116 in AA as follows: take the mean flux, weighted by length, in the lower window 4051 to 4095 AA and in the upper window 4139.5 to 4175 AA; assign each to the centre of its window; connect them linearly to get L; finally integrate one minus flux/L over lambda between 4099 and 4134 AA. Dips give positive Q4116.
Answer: 0.9 AA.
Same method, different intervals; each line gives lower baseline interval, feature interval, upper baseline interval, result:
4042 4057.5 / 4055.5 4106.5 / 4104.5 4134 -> 2.2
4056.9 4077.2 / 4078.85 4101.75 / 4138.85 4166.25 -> -0.4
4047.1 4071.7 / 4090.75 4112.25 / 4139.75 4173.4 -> 1.3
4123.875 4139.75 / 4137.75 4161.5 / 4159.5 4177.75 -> 0.5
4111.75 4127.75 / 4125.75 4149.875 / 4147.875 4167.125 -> 0.7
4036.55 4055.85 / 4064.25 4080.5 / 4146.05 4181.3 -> 1.0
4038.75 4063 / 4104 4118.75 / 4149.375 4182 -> 0.1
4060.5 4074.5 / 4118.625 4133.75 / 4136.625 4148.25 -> -0.3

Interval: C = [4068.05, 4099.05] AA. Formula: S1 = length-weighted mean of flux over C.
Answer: 9.59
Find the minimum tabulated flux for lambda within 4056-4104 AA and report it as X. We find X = 5.54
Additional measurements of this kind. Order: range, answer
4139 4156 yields 8.282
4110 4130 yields 8.774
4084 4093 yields 8.145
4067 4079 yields 7.766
